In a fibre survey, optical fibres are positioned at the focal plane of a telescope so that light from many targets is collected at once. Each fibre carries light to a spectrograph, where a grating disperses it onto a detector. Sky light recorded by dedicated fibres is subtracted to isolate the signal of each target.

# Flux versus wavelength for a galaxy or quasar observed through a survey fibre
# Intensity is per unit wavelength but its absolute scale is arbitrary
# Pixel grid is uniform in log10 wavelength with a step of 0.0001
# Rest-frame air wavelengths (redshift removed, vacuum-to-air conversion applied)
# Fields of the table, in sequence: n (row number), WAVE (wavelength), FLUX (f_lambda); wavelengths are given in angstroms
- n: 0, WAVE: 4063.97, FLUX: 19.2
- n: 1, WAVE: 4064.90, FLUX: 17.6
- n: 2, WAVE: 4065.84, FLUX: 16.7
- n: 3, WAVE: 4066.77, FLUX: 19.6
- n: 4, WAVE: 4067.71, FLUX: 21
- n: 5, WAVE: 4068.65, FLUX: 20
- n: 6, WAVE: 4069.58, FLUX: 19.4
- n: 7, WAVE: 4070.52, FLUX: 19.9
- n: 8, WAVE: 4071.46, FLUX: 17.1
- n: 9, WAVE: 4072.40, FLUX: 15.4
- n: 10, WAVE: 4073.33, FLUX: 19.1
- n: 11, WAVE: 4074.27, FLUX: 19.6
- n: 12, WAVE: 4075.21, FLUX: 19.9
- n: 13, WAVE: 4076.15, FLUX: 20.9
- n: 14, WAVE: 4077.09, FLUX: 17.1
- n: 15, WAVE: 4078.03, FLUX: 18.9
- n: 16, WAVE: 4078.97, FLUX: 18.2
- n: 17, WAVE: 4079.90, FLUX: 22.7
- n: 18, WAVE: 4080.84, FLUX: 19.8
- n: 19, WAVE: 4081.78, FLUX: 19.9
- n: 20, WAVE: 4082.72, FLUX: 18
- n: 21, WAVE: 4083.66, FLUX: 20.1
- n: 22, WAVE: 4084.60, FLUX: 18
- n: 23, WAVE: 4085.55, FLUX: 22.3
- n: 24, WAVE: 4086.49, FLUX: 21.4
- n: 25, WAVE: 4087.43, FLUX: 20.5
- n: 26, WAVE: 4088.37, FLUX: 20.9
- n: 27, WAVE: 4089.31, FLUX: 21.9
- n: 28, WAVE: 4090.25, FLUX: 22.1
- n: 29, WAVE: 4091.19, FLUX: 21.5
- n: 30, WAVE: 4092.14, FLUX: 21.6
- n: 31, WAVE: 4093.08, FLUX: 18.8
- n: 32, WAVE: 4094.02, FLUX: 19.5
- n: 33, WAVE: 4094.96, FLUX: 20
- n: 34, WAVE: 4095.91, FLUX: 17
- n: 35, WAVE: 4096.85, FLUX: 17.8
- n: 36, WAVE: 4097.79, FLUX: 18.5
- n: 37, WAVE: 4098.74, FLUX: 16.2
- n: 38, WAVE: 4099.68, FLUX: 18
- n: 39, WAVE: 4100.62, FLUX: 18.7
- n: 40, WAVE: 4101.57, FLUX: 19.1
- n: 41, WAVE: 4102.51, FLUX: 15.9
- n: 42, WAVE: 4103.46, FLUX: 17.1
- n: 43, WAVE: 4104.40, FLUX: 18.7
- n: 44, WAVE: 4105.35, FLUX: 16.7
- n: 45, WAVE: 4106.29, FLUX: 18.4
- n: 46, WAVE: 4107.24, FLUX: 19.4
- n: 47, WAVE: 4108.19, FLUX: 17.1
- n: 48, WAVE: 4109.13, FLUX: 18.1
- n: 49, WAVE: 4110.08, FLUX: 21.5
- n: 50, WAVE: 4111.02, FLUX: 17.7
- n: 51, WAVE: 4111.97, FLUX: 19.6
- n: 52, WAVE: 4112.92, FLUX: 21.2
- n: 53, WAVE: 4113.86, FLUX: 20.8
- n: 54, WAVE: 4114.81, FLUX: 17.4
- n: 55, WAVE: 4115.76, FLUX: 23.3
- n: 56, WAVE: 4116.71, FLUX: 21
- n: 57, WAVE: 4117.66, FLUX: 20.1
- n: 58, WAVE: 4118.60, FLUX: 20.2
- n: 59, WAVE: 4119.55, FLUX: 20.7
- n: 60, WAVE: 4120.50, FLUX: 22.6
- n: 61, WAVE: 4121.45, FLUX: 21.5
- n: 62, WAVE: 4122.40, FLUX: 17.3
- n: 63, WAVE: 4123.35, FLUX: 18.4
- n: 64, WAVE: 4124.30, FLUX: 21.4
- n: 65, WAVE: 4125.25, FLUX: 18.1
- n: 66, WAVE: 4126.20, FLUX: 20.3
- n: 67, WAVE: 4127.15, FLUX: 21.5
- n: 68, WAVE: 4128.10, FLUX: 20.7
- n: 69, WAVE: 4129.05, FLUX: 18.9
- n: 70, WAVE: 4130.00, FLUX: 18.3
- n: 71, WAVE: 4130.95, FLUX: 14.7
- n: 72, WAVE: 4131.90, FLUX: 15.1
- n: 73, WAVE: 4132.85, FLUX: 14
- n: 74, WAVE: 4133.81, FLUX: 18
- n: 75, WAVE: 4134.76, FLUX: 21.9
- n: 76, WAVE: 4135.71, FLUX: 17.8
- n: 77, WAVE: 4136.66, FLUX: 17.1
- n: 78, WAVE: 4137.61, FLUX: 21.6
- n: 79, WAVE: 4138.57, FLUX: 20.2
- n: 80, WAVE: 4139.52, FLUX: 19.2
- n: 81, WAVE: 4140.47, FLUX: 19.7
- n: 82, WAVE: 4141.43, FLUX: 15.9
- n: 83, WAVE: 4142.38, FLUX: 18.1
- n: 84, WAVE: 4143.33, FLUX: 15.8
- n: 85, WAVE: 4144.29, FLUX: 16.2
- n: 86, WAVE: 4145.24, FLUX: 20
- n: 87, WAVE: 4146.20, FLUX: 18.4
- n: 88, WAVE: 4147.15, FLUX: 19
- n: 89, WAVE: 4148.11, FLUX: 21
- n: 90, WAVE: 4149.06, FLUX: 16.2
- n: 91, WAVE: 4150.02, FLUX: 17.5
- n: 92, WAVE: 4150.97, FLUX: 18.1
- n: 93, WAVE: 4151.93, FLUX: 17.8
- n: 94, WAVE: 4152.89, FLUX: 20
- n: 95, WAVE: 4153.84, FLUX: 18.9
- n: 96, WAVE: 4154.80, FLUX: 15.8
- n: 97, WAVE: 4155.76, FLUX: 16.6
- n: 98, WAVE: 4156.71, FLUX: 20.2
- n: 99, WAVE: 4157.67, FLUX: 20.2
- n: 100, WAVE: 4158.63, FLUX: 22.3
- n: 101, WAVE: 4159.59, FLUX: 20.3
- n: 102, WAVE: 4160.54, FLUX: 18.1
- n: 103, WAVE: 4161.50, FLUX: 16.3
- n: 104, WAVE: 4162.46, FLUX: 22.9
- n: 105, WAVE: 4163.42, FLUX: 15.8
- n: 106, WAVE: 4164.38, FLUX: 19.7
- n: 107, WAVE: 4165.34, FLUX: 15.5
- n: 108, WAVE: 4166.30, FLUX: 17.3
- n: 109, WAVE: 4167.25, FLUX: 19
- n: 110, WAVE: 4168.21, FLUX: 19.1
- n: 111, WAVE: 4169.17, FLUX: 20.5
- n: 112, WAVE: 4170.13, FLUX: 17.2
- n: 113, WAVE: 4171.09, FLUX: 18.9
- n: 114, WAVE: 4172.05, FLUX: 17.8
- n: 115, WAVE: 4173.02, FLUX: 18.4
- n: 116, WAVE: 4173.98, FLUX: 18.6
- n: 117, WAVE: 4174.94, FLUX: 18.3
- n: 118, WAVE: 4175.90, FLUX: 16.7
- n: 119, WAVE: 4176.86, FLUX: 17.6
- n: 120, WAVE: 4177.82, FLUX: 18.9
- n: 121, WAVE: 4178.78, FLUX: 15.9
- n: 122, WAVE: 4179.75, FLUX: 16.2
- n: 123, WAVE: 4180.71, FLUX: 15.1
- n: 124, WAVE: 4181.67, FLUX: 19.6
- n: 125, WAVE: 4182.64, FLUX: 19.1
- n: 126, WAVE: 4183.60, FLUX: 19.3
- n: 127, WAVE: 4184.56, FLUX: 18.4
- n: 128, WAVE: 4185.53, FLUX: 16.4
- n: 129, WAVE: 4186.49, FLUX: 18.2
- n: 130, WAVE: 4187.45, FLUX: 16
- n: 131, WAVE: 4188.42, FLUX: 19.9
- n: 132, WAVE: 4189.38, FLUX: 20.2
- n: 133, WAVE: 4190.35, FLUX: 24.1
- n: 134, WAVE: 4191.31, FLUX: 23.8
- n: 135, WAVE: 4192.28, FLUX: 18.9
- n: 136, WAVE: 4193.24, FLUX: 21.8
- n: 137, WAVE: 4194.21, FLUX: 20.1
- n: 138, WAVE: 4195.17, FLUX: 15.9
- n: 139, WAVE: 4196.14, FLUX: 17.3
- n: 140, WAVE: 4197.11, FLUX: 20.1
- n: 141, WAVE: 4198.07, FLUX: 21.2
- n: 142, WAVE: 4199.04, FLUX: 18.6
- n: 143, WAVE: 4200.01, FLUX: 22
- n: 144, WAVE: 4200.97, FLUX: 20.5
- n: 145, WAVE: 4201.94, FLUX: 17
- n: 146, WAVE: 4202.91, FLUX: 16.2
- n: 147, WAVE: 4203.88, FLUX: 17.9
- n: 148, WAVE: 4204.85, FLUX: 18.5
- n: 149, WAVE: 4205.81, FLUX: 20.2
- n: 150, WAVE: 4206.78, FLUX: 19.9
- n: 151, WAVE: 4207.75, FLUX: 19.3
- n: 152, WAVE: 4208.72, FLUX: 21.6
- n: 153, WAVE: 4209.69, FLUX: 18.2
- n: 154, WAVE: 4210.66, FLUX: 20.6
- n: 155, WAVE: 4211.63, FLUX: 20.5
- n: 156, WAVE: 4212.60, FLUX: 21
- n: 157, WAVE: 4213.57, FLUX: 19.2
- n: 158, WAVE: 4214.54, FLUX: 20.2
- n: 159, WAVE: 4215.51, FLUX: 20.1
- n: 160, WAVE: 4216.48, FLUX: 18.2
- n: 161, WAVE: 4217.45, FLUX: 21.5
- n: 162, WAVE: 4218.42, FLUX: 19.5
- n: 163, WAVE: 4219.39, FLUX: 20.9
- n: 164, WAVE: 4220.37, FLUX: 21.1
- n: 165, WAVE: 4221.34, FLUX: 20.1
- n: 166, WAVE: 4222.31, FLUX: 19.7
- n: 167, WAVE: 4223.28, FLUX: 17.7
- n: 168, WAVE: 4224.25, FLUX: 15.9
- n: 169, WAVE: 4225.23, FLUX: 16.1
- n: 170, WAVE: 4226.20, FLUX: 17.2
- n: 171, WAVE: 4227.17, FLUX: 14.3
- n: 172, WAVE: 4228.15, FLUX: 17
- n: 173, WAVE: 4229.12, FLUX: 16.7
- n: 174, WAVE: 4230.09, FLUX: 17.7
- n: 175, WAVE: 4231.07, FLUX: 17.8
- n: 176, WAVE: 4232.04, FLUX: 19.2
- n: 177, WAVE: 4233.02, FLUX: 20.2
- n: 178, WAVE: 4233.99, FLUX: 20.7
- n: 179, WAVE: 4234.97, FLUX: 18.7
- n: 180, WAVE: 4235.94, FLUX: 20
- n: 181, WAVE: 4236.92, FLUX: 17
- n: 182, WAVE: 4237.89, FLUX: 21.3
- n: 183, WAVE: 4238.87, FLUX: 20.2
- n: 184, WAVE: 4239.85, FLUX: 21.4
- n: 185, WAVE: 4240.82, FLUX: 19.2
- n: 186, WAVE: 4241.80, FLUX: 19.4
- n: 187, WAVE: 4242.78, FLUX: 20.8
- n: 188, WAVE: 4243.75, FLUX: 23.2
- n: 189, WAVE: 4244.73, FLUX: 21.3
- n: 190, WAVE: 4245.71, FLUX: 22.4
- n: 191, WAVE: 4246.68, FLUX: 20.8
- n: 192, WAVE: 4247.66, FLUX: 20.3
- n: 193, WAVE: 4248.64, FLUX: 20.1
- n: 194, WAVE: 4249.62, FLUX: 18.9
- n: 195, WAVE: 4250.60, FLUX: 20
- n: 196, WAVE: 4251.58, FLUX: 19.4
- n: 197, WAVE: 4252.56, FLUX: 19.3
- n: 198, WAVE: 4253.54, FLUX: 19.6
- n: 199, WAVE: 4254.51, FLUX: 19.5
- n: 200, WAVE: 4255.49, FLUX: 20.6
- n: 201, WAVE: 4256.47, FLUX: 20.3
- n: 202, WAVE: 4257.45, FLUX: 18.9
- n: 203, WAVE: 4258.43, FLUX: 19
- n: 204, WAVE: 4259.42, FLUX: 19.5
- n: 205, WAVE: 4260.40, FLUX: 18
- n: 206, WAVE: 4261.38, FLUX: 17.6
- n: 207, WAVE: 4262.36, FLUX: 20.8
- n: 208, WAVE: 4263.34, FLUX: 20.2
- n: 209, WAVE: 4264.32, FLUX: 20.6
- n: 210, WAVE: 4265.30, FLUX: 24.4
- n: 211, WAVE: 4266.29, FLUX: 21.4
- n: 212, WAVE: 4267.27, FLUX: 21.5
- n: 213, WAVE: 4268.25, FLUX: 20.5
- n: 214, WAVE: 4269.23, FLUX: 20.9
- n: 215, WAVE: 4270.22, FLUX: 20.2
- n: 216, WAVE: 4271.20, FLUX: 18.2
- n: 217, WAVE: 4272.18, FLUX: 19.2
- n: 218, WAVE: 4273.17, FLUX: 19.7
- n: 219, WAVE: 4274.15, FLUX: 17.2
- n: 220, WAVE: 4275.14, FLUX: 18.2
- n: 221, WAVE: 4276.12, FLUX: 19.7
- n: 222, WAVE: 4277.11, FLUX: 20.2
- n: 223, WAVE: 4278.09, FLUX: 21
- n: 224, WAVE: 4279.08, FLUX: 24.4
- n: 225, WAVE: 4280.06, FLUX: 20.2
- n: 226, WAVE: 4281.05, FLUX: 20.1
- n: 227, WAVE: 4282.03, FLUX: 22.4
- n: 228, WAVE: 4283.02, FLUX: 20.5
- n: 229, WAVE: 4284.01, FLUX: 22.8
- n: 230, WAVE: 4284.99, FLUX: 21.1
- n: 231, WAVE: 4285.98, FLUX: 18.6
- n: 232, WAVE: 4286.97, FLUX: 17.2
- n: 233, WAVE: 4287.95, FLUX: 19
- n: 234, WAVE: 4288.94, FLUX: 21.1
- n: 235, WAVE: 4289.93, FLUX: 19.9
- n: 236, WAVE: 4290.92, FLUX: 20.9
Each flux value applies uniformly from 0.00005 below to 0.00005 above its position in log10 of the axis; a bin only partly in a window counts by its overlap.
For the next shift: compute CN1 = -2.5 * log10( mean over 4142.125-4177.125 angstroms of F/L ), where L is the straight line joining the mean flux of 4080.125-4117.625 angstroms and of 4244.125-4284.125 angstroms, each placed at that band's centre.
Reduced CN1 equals 0.07 mag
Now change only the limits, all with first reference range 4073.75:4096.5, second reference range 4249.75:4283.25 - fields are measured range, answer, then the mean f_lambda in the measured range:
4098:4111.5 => 0.11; 18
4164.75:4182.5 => 0.13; 17.8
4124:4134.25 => 0.10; 18.2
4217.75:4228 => 0.10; 18.3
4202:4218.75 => 0.03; 19.5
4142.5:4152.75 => 0.11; 18.1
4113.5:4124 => -0.01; 20.3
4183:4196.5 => 0.04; 19.3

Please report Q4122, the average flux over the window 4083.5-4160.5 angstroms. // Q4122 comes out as 19.1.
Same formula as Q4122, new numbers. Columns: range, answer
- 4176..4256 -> 19.3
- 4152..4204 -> 18.7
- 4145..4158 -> 18.5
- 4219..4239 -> 18.5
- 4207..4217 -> 19.9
